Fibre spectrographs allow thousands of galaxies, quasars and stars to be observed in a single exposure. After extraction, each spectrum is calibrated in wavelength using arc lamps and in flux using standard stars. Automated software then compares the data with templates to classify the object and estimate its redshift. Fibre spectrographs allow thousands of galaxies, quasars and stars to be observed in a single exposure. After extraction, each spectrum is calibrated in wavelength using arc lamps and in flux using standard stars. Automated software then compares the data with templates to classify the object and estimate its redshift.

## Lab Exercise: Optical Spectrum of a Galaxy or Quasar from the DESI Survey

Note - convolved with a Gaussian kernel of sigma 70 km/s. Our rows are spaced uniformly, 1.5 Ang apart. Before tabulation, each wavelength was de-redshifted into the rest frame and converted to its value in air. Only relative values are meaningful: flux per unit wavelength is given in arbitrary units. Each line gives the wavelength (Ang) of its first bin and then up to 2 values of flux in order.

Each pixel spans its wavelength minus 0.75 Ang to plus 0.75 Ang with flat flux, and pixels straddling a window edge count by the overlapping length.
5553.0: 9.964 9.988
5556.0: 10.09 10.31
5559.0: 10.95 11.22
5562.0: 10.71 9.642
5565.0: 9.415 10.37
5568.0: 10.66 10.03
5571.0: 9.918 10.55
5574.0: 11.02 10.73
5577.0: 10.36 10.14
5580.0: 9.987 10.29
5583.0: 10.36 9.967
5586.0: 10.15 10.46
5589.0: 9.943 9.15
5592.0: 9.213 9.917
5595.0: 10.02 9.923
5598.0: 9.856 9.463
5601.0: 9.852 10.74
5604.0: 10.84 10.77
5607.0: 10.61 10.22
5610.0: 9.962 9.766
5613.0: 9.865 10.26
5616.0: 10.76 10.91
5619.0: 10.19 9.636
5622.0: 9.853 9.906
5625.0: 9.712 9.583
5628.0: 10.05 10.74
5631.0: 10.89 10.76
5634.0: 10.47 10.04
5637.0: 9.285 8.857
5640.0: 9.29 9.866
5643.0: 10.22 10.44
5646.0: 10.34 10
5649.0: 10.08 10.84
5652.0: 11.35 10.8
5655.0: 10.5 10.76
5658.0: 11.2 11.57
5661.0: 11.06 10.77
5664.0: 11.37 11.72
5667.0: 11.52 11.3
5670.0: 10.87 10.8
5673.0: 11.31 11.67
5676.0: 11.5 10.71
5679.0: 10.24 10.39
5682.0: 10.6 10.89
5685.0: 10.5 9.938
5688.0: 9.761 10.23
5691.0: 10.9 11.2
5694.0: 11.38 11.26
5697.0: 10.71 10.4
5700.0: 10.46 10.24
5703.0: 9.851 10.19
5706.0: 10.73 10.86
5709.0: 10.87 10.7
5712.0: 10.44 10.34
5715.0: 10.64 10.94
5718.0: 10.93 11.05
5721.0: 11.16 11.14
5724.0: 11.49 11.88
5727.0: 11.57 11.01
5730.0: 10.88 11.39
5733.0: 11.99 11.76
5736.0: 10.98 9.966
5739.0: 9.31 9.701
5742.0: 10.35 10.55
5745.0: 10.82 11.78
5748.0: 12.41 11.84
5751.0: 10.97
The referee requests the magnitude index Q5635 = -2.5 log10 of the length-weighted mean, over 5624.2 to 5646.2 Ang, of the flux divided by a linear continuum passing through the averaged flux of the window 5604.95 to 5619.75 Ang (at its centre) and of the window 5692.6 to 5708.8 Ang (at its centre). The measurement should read 0.040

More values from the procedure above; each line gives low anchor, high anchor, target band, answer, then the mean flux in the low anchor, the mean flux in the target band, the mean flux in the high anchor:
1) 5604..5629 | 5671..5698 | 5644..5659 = -0.018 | 10.2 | 10.6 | 10.8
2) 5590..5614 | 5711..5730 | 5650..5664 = -0.052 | 10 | 11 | 11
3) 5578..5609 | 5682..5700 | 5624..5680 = -0.019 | 10.1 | 10.6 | 10.6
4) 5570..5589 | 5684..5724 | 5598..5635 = 0.019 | 10.3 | 10.2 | 10.7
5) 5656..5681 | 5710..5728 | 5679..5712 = 0.051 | 11.1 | 10.6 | 11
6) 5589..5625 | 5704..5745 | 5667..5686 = -0.039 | 10.1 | 10.9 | 10.8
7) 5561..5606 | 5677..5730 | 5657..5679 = -0.064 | 10.2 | 11.2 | 10.7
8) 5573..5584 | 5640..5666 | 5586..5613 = 0.048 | 10.4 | 10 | 10.7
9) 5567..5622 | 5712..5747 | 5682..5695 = 0.009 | 10.2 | 10.6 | 10.9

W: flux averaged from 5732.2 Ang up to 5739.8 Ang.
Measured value 10.8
